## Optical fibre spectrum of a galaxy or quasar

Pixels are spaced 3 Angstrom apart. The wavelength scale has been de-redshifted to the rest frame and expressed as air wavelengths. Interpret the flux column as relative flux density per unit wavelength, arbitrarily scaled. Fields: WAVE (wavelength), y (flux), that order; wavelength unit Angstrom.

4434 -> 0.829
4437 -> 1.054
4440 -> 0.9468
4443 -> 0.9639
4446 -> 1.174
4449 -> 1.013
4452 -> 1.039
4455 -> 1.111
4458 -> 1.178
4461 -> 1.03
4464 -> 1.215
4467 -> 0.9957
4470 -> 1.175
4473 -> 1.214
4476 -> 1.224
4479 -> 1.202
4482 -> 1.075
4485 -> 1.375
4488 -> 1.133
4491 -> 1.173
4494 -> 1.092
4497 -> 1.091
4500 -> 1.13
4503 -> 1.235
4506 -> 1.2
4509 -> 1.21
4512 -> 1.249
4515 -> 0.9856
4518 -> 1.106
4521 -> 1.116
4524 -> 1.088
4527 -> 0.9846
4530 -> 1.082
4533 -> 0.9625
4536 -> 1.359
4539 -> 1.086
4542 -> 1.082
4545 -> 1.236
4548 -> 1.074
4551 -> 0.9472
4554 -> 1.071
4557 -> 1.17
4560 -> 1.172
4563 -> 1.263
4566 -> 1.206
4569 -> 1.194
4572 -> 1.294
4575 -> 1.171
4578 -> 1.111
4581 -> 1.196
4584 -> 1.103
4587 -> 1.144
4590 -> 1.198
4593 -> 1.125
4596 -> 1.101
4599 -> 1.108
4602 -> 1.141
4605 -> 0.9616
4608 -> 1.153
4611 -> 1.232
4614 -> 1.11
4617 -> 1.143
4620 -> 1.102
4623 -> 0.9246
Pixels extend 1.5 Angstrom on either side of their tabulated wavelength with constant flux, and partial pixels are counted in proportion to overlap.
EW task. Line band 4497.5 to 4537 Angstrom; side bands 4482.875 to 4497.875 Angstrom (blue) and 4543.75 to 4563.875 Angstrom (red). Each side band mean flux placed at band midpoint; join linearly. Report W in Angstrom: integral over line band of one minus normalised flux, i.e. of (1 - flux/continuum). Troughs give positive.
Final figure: 0.9 Angstrom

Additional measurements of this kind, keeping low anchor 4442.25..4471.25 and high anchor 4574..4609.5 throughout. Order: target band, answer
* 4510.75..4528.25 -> 0.3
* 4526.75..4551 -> 0.2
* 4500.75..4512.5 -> -1.2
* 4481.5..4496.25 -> -1.0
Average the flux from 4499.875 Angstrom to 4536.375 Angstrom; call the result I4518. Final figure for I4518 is 1.12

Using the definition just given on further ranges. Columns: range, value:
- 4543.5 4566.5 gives 1.14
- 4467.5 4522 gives 1.16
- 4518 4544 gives 1.1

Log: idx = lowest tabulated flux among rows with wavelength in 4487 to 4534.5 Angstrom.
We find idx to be 0.9625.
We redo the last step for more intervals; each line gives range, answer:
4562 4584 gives 1.103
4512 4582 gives 0.9472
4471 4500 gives 1.075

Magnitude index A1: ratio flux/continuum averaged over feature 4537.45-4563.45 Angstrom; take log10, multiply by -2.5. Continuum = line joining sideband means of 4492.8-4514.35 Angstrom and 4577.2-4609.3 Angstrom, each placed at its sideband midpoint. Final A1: 0.025 mag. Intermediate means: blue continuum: 1.17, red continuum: 1.12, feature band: 1.12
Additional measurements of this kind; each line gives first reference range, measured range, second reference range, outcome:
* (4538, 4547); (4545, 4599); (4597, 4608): -0.040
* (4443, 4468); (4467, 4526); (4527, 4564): -0.052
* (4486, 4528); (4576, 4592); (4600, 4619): -0.024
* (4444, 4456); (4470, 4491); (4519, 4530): -0.120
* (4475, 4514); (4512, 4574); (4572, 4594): 0.040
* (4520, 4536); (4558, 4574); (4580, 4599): -0.100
